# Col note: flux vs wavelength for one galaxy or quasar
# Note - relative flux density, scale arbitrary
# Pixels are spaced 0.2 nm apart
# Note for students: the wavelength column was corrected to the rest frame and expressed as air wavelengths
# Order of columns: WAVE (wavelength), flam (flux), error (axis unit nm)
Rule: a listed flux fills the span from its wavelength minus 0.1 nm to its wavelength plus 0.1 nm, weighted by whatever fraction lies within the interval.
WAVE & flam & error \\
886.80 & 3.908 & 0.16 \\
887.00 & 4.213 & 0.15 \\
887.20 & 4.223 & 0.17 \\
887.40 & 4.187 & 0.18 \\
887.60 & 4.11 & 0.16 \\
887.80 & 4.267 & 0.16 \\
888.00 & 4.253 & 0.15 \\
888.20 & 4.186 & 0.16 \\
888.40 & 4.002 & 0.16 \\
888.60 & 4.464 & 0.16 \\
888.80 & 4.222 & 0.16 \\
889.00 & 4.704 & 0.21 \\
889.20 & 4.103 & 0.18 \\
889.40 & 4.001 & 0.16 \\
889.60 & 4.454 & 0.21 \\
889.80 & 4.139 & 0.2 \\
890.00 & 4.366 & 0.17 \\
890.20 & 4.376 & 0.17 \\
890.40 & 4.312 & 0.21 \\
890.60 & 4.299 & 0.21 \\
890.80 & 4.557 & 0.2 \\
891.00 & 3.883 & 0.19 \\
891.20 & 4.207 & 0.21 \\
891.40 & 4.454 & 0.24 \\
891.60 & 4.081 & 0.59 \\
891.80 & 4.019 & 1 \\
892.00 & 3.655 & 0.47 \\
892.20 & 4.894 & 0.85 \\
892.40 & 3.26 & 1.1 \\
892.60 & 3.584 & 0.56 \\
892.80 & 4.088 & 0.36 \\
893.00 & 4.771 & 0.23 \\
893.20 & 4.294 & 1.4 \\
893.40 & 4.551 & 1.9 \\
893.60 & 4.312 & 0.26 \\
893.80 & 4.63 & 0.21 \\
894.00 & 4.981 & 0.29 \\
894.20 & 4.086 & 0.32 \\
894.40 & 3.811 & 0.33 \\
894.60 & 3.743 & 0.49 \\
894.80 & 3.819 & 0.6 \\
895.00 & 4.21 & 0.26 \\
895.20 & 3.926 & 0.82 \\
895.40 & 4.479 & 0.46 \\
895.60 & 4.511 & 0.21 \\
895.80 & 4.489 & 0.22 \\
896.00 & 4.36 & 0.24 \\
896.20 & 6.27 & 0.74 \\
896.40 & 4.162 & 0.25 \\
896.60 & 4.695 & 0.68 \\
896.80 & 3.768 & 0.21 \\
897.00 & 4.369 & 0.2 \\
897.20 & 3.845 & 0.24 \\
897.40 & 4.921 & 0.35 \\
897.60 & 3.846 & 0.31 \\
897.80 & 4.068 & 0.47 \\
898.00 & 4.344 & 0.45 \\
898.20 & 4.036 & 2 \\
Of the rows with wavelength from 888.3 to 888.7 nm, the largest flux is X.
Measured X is 4.464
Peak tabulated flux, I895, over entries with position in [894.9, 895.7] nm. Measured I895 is 4.511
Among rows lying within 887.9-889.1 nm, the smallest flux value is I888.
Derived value 4.002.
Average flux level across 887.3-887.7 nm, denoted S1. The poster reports 4.15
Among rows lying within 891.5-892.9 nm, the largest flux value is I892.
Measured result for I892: 4.894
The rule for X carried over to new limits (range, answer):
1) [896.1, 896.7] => 6.27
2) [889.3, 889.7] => 4.454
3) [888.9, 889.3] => 4.704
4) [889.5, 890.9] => 4.557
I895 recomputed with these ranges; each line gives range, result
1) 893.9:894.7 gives 4.981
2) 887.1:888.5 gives 4.267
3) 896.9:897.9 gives 4.921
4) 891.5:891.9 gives 4.081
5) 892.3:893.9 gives 4.771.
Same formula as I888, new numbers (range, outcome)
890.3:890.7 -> 4.299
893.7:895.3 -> 3.743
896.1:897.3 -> 3.768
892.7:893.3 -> 4.088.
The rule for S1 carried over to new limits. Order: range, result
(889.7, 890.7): 4.3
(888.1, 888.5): 4.09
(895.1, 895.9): 4.35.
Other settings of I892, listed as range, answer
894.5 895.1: 4.21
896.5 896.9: 4.695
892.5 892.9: 4.088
